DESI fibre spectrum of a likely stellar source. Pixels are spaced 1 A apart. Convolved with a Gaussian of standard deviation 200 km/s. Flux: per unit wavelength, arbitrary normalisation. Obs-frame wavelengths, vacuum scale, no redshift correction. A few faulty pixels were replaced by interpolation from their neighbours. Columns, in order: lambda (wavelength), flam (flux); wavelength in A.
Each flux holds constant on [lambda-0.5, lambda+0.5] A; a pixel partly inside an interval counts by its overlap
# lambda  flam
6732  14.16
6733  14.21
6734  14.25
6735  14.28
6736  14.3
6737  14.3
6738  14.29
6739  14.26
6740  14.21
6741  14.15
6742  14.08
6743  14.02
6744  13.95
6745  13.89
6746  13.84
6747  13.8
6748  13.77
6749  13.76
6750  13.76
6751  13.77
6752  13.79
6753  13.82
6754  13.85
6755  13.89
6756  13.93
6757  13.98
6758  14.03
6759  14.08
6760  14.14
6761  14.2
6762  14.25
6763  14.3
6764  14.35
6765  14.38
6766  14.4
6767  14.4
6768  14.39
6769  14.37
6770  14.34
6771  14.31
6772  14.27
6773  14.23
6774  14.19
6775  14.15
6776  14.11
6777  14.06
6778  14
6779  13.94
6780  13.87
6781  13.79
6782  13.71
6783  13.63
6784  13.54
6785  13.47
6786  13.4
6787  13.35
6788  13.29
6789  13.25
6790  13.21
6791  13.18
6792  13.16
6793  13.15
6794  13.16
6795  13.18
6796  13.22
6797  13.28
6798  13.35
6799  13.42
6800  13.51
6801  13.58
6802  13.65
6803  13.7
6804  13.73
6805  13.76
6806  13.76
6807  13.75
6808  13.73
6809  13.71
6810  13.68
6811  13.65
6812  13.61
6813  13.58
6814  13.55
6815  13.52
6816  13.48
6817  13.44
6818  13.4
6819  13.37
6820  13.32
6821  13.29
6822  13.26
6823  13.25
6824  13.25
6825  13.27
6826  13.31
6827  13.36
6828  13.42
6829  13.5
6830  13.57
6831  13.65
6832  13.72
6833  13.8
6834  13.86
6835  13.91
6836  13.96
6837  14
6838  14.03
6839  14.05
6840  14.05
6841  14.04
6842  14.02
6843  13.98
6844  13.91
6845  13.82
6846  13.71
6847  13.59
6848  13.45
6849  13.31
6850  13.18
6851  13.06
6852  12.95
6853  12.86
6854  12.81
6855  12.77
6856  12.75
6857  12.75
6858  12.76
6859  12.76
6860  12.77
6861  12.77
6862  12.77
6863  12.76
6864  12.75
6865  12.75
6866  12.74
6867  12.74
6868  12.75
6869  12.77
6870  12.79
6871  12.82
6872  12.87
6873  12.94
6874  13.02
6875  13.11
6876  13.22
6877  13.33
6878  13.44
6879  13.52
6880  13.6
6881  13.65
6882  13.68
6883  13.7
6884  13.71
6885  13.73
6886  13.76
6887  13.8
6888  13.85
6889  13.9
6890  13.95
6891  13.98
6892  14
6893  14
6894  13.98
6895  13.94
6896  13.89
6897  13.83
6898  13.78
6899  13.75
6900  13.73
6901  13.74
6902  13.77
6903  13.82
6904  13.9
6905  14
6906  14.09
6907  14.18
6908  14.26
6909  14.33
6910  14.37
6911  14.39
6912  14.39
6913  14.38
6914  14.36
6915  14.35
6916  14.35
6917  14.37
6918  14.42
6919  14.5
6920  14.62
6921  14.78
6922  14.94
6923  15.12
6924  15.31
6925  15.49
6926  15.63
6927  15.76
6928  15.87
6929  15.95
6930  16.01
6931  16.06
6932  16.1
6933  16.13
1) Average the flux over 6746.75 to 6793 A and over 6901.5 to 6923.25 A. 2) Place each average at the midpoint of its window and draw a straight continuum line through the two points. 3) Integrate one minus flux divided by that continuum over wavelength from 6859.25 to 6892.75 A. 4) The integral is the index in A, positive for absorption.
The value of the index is 2.3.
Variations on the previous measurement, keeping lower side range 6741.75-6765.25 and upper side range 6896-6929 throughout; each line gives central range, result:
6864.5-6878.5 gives 1.4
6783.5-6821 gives 1.8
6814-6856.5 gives 2.2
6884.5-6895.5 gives 0.4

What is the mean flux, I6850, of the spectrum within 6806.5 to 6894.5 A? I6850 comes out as 13.4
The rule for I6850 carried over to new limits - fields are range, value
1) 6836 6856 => 13.5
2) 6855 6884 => 13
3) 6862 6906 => 13.5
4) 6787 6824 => 13.4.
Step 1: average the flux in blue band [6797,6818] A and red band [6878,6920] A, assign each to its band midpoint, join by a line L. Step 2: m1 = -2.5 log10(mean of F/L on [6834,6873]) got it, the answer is 0.05 mag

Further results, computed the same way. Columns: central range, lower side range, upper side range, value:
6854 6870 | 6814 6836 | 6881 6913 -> 0.079 mag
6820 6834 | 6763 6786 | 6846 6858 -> -0.005 mag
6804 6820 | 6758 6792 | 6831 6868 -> 0.004 mag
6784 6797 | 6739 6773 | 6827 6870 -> 0.043 mag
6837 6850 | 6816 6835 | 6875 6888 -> -0.025 mag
